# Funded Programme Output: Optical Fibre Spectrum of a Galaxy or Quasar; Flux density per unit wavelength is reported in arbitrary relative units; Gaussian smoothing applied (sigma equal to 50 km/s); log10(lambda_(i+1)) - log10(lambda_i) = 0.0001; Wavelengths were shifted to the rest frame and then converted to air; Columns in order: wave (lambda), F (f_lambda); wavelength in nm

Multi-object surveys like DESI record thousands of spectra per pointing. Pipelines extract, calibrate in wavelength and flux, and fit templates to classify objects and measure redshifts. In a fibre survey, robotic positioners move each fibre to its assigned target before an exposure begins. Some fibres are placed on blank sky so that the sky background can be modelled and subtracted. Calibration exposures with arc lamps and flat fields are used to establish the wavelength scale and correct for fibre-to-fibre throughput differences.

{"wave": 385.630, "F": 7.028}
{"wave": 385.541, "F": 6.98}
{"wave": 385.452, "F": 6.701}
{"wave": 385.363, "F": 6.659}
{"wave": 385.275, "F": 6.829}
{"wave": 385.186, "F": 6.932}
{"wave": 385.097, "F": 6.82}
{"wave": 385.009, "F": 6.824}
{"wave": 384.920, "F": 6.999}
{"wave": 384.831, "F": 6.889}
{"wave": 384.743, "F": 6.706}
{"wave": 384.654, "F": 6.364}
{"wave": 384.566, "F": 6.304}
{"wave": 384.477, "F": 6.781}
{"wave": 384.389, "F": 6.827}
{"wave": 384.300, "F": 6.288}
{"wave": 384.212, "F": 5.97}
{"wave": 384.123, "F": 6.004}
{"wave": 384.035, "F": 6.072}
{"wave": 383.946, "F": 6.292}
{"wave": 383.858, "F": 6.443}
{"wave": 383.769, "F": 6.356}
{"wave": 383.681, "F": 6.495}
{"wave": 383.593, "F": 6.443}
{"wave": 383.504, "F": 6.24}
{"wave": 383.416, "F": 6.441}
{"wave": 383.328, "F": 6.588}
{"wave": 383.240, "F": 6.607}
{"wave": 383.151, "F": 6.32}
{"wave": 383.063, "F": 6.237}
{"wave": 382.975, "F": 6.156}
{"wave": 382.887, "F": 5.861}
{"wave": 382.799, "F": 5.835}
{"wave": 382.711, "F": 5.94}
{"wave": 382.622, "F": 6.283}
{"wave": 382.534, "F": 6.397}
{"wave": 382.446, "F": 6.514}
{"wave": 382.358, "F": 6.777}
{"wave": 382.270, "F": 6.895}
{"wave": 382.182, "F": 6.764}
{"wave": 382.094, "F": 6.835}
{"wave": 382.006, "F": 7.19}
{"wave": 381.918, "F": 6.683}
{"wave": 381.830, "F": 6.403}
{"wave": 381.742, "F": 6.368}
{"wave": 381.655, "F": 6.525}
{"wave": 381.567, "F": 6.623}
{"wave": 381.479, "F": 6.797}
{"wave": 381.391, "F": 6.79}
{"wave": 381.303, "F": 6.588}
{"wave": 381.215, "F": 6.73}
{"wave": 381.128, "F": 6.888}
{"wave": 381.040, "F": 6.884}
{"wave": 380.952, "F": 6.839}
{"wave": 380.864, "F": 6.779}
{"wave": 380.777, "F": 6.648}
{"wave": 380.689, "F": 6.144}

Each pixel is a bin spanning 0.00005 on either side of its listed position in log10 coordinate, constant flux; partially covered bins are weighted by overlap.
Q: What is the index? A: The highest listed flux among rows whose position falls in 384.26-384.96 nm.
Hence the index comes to 6.999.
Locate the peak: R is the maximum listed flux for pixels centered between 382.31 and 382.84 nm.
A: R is 6.777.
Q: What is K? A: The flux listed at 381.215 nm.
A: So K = 6.73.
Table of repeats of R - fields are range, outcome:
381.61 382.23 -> 7.19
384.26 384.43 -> 6.827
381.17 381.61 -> 6.797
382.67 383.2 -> 6.32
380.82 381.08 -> 6.884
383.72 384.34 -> 6.443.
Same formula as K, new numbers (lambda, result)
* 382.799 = 5.835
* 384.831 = 6.889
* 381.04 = 6.884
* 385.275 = 6.829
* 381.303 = 6.588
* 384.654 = 6.364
